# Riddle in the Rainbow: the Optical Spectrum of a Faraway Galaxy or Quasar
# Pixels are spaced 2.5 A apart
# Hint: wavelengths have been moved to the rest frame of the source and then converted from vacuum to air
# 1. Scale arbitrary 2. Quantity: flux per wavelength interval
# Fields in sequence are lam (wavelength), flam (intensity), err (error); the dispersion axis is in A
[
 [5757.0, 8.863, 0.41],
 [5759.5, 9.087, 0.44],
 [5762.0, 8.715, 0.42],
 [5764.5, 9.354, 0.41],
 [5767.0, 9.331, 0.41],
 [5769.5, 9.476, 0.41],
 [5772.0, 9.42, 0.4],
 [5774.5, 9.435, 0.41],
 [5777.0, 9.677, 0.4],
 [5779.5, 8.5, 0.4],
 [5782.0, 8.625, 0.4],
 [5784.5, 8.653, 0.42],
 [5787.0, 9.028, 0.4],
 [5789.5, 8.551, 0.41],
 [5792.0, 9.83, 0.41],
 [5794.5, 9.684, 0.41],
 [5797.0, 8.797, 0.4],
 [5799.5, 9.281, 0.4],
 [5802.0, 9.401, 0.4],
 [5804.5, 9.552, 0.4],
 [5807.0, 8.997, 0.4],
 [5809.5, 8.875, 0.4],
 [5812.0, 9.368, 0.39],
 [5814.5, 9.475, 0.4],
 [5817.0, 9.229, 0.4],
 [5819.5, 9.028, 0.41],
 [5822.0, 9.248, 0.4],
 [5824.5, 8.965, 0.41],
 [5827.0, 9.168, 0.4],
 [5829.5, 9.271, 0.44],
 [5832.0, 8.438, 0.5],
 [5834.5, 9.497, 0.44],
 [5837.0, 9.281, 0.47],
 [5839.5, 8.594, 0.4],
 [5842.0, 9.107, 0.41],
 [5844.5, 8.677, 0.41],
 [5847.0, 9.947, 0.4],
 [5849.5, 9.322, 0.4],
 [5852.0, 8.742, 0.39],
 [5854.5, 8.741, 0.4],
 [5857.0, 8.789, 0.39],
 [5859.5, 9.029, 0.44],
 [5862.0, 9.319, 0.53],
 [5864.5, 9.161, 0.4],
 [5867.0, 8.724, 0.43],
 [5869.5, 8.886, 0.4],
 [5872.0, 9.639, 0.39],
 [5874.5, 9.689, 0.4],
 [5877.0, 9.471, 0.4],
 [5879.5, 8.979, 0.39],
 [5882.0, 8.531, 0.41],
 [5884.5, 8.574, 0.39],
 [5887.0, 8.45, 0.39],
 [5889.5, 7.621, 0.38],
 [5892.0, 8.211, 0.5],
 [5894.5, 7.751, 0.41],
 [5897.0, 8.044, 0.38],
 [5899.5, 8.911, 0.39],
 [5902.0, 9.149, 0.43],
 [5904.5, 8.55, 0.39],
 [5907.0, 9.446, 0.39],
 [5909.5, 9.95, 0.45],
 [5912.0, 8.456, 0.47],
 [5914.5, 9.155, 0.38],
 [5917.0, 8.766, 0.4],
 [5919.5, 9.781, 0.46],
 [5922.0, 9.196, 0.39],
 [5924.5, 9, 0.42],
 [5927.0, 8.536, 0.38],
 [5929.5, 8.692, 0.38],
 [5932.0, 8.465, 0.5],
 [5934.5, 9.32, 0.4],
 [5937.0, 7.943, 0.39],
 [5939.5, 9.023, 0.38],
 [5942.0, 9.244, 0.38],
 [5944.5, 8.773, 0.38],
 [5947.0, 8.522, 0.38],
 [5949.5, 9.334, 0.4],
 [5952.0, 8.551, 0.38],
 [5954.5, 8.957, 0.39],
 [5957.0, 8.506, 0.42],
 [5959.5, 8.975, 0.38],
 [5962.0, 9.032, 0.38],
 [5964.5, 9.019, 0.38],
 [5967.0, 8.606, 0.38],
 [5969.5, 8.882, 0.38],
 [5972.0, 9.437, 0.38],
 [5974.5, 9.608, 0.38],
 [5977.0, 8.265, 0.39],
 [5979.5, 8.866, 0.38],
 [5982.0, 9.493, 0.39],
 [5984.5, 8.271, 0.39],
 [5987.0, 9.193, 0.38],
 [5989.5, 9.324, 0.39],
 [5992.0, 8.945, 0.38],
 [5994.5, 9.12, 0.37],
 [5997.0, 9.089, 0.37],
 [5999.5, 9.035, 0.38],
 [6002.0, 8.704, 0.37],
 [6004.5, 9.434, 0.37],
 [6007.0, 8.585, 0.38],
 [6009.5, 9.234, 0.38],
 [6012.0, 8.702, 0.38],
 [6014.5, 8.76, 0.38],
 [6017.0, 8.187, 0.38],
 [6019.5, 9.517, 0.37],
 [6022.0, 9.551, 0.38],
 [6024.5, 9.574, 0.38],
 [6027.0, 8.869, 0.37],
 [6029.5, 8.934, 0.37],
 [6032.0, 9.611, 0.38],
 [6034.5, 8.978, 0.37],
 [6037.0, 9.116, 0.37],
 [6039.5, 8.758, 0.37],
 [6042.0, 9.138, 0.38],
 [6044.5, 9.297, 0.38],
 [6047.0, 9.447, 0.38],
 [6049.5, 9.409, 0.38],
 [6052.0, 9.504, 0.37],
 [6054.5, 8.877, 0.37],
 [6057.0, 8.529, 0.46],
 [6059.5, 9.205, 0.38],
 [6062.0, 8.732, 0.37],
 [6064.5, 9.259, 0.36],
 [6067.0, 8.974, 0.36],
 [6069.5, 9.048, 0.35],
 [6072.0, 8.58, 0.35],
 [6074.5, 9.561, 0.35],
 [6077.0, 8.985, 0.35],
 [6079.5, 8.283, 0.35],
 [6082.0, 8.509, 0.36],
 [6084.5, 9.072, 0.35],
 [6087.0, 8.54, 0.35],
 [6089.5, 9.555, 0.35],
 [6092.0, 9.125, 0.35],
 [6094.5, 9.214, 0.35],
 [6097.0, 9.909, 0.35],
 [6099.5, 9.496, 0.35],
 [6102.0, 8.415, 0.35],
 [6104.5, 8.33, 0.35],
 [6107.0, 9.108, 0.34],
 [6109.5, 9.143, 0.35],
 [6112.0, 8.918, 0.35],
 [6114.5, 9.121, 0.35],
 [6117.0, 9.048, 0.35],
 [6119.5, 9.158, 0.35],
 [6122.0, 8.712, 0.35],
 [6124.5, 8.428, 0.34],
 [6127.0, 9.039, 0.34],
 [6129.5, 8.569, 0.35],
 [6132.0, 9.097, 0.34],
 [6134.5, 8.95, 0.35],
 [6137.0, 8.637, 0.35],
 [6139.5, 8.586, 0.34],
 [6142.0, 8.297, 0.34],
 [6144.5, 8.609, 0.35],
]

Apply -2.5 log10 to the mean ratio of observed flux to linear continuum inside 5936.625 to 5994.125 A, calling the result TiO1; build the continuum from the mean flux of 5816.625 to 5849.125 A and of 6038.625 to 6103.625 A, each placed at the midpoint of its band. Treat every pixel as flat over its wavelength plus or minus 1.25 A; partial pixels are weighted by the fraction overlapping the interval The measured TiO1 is 0.019 mag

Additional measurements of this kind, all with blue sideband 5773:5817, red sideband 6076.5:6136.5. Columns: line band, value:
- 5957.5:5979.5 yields 0.01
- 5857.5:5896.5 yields 0.04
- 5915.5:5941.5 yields 0.02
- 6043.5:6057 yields -0.03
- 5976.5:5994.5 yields 0.01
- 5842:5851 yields -0.02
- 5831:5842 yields 0.02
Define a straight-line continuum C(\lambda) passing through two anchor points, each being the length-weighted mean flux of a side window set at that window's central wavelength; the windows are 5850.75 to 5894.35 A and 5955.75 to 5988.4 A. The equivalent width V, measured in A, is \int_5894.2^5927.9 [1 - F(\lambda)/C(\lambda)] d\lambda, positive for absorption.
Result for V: -0.28 A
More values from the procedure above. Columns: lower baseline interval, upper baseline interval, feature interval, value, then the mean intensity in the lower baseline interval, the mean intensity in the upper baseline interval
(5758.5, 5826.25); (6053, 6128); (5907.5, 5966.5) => 0.9 A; 9.17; 8.96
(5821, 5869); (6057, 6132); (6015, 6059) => -0.7 A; 9.05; 8.96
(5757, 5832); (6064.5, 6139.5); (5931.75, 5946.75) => 0.4 A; 9.16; 8.95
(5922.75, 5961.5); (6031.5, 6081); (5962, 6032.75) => -0.8 A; 8.8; 9.05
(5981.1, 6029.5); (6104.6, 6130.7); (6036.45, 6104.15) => -0.7 A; 9.03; 8.9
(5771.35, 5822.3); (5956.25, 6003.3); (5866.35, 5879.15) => -0.3 A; 9.17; 8.97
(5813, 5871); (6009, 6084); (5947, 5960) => 0.3 A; 9.07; 9.04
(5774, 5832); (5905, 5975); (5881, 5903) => 1.6 A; 9.14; 8.96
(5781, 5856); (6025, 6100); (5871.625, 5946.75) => 2.2 A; 9.11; 9.08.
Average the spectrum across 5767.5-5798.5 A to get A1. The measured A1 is 9.15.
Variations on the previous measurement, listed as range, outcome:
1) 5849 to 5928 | 8.89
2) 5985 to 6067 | 9.07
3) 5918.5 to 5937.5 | 8.89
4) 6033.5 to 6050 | 9.15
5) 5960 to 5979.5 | 8.97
